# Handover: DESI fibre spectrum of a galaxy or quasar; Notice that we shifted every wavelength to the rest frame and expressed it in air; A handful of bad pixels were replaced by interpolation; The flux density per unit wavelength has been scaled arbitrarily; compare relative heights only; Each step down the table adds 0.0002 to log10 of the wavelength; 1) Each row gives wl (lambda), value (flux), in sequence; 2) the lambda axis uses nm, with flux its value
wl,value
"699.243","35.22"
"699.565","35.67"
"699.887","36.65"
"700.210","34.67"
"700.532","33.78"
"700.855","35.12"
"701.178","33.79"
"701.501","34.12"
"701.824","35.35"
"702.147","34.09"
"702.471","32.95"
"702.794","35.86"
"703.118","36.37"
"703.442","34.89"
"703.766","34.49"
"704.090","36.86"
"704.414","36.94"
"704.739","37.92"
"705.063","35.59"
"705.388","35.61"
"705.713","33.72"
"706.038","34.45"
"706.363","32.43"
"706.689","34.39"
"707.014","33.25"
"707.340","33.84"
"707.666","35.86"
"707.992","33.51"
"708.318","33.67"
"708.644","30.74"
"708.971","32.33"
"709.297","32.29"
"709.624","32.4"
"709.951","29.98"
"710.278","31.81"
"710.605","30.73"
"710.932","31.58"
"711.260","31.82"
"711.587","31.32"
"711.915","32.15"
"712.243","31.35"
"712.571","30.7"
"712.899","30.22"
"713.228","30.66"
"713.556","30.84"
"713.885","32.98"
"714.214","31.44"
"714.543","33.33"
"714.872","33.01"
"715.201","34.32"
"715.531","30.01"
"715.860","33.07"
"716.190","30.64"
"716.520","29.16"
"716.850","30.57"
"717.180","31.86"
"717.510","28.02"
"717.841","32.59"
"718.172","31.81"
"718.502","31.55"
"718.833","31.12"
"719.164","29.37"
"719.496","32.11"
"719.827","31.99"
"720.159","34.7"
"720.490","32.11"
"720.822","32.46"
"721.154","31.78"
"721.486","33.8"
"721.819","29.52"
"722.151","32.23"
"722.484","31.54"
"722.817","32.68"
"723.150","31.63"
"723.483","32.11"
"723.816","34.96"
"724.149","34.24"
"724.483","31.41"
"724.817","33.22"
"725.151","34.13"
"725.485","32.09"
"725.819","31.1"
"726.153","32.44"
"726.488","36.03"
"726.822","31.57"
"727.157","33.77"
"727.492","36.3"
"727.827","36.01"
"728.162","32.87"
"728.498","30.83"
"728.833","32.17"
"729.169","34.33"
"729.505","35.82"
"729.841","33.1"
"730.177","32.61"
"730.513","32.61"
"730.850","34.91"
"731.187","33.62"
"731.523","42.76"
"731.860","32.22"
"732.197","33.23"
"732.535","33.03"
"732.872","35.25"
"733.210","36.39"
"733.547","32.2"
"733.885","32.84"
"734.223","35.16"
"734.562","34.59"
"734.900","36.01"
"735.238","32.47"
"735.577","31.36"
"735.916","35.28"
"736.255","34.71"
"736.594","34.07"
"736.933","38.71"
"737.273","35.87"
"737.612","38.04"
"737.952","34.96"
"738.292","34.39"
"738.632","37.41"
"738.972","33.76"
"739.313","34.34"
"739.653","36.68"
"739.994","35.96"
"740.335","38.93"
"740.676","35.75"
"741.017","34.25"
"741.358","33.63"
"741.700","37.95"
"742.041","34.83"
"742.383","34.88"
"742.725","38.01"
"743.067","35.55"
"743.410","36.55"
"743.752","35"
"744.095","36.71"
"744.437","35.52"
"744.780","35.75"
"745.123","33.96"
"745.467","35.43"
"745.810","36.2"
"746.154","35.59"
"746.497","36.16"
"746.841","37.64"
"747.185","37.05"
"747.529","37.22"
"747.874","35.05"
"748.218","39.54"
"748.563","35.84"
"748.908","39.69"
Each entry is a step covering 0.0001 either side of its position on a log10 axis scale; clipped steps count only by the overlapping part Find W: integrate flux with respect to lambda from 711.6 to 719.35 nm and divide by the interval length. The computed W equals 31.3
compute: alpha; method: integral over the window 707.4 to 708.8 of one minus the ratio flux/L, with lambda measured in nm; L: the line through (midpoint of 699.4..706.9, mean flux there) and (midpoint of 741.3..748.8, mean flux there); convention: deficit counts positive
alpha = 0.07 nm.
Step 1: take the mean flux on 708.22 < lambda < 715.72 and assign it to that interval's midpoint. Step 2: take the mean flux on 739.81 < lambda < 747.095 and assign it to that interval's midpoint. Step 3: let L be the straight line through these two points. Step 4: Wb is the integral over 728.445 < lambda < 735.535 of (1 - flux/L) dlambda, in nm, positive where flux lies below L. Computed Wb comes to 0.06 nm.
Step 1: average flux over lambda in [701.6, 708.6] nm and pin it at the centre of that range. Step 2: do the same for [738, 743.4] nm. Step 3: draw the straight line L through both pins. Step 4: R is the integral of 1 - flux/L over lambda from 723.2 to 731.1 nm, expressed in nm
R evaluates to 0.44 nm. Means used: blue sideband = 34.8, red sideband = 35.8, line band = 33.4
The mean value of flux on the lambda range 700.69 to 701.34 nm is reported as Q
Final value 34.4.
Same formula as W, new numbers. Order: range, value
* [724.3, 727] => 32.8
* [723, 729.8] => 33.4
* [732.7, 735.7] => 34.1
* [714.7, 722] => 31.6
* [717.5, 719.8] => 31.2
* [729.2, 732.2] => 34.6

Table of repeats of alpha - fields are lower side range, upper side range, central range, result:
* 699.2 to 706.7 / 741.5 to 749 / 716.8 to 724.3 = 0.76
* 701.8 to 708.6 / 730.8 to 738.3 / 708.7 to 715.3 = 0.58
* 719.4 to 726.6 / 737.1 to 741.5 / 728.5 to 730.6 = 0.04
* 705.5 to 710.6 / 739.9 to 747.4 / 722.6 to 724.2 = 0.06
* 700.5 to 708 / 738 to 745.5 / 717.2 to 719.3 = 0.26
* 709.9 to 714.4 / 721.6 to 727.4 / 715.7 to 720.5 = 0.09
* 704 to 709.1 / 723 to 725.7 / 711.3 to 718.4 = 0.48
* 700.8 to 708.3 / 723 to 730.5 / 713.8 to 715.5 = 0.07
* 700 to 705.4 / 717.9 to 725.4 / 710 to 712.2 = 0.16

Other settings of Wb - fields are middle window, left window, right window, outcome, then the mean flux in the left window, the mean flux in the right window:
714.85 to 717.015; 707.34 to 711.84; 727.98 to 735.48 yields 0.09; 32.2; 34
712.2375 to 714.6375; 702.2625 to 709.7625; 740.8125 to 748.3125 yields 0.23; 34.4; 36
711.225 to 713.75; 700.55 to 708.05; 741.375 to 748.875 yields 0.29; 34.8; 36.2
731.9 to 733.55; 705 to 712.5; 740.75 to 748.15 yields 0.04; 32.7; 35.9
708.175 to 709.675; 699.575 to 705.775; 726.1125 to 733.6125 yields 0.12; 35.2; 34.1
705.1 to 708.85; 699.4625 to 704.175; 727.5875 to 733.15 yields 0.11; 34.9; 34.2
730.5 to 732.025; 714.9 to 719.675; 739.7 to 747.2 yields -0.08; 31.2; 36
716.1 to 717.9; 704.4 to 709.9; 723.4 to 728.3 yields 0.18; 33.9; 33.5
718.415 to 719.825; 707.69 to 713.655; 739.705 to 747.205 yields 0.07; 31.7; 36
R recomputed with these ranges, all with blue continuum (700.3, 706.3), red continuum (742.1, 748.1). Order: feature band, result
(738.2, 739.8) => 0.02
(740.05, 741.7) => 0.00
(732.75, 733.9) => 0.05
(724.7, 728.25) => 0.20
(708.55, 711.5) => 0.31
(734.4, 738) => 0.07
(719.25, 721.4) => 0.18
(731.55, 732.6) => 0.05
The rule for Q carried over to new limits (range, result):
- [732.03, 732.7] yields 33.1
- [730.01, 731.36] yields 33.5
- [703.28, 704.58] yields 35.8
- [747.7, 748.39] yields 37.3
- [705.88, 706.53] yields 33.4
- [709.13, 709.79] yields 32.3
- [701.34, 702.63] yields 34.1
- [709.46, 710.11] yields 31.2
